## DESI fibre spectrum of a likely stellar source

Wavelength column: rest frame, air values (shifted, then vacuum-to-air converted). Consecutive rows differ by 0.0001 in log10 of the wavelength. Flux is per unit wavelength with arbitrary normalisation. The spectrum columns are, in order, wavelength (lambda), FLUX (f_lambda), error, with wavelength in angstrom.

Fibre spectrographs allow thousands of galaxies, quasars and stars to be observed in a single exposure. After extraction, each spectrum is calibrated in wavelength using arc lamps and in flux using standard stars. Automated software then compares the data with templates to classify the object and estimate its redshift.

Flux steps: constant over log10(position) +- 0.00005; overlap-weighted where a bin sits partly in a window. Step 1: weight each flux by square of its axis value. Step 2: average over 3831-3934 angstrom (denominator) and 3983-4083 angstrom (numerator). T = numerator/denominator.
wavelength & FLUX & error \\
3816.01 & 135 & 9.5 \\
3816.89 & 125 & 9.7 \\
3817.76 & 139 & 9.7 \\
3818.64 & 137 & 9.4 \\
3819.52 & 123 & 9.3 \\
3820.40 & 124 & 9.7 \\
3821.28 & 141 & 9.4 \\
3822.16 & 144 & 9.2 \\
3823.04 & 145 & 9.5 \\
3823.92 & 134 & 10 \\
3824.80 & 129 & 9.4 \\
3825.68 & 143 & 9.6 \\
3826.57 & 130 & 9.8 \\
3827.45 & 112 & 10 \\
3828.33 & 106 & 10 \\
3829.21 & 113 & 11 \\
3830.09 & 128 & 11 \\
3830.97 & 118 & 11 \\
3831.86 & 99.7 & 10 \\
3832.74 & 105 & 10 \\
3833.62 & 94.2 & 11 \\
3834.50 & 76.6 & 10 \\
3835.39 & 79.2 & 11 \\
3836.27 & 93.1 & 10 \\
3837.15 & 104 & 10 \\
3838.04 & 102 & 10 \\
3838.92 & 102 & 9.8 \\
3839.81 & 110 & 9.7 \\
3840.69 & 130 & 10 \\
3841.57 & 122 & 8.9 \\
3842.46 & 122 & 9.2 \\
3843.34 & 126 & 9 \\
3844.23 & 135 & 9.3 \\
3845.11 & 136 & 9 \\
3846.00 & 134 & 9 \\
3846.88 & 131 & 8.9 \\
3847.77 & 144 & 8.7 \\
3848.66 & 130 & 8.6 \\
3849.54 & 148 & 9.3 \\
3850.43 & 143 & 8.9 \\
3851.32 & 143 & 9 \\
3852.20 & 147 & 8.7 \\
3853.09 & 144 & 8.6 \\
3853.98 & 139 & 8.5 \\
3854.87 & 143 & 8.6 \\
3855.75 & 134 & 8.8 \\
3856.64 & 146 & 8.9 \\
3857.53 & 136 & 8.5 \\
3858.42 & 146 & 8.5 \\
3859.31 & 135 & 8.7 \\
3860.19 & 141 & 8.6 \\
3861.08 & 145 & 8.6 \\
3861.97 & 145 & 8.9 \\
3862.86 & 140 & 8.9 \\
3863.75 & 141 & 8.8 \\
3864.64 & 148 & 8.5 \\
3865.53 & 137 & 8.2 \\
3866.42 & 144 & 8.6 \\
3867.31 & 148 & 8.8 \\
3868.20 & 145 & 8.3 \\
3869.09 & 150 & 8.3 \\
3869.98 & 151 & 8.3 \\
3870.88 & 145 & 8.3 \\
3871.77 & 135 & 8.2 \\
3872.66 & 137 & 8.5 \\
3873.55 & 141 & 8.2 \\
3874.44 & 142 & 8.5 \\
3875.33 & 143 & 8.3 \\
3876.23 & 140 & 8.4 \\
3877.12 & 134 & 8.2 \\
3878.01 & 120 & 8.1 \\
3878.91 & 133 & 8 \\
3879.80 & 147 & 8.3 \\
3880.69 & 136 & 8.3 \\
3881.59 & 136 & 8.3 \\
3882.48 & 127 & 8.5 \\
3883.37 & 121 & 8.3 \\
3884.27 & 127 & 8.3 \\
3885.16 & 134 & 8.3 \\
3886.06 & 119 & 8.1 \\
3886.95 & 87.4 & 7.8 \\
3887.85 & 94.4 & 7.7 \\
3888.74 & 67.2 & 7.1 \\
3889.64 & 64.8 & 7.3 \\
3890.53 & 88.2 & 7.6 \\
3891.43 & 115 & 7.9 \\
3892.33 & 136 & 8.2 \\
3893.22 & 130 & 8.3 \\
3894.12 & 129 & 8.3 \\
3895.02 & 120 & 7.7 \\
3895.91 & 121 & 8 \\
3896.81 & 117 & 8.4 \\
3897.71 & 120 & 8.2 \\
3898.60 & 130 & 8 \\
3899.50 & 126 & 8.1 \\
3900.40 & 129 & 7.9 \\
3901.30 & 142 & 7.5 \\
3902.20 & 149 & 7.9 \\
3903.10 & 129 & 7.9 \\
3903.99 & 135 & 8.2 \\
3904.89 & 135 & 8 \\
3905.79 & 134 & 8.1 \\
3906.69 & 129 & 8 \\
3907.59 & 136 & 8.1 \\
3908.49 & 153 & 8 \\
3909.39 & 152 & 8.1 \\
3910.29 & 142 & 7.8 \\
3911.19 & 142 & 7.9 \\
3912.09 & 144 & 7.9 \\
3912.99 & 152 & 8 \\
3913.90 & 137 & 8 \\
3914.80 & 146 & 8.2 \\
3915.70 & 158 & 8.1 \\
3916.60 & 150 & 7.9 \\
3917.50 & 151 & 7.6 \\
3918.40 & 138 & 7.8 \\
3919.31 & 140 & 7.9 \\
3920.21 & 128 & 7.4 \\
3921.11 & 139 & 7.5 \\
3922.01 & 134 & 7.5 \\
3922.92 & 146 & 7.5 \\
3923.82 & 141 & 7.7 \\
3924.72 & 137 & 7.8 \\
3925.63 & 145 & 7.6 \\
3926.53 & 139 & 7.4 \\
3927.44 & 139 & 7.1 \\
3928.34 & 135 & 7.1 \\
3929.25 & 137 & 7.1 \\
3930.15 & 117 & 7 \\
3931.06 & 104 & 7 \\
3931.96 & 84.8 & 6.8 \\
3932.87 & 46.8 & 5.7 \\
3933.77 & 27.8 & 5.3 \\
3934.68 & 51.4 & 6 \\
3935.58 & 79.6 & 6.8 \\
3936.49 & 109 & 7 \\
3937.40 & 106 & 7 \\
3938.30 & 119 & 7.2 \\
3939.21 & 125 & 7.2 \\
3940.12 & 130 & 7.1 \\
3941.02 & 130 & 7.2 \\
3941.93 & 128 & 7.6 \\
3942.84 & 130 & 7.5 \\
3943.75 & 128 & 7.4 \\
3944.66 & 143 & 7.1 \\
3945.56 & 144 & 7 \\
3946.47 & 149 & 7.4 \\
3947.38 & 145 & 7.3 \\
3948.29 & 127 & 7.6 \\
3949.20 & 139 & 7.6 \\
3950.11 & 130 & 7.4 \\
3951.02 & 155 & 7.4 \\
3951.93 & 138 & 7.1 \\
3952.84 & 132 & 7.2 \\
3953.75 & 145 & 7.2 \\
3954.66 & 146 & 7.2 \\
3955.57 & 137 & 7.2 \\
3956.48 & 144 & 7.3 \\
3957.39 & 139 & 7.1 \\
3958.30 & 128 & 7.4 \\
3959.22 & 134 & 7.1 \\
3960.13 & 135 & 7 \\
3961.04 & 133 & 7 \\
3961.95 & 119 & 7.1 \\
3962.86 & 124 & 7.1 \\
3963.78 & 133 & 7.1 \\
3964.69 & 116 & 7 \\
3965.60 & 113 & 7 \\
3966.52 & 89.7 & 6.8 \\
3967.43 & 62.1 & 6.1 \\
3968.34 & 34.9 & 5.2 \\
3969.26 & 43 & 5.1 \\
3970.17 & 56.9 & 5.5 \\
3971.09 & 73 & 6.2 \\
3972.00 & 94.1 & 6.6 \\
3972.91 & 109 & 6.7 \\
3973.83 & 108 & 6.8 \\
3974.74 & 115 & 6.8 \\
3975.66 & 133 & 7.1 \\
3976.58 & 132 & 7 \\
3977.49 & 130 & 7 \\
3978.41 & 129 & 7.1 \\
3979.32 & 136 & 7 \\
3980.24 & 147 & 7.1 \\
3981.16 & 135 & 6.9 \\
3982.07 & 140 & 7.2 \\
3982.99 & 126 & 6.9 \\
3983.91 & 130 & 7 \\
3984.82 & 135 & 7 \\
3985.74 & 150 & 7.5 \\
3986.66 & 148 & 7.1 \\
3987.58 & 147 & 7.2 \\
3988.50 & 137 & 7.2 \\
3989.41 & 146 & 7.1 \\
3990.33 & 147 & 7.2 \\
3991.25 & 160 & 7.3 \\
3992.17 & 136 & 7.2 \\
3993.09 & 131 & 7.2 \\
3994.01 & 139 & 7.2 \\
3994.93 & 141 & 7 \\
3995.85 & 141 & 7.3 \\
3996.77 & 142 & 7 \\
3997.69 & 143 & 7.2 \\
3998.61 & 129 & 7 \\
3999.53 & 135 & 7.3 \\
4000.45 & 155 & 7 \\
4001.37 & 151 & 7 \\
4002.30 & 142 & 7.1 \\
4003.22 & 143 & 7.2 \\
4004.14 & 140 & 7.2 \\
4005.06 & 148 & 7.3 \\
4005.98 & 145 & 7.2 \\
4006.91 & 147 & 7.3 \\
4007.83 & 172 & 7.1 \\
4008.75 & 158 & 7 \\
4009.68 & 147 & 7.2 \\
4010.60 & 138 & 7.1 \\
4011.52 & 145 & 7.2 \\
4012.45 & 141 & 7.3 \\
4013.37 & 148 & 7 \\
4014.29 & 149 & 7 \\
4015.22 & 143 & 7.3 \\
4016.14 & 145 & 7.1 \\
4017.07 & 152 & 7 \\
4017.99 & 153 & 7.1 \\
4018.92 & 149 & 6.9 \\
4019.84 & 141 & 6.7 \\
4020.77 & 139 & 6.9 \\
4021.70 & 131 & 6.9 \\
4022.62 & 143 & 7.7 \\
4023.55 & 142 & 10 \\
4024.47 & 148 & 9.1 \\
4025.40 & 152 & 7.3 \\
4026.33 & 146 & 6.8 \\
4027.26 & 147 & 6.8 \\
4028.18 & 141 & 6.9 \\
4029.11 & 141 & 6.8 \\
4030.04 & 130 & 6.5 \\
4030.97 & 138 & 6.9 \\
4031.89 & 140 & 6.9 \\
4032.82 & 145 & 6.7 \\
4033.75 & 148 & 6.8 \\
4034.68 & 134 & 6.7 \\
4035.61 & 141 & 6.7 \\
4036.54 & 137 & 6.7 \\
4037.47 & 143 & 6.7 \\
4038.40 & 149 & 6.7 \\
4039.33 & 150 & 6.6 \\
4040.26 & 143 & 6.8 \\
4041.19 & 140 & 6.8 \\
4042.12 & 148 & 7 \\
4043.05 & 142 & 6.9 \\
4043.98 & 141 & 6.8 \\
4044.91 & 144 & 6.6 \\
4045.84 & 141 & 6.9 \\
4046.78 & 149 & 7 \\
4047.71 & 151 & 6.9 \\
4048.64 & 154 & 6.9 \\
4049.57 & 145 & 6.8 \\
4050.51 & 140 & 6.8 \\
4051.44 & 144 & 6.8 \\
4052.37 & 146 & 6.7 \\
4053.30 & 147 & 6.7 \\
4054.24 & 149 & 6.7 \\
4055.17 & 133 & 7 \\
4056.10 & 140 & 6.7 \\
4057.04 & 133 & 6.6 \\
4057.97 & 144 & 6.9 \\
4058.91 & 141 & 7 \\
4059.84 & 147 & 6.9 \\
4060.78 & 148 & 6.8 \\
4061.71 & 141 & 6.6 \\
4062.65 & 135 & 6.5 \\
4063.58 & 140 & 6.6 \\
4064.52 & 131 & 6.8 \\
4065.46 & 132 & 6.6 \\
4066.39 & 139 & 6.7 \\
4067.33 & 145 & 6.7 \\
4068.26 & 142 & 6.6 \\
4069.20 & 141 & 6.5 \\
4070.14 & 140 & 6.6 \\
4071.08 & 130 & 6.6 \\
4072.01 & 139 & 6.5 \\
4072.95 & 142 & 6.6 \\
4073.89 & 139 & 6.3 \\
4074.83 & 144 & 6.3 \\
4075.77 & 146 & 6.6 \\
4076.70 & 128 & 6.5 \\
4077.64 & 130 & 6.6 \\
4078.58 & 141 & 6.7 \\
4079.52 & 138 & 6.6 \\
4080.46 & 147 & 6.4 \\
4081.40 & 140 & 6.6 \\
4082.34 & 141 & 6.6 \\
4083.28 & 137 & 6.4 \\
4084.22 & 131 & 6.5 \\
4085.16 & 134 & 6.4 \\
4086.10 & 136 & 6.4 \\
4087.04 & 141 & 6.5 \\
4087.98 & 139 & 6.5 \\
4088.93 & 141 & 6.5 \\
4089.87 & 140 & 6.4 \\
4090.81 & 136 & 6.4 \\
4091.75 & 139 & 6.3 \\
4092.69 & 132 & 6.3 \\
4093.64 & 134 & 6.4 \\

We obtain 1.2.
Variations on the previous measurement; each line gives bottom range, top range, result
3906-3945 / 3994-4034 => 1.19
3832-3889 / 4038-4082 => 1.21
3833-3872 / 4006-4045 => 1.20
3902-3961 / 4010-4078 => 1.15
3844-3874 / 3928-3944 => 0.77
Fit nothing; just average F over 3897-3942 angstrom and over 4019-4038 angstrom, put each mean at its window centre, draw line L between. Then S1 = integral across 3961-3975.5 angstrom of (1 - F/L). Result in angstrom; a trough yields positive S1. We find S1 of 4.21 angstrom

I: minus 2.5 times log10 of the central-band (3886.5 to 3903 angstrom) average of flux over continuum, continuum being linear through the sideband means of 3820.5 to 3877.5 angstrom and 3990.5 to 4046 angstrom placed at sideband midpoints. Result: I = 0.17 mag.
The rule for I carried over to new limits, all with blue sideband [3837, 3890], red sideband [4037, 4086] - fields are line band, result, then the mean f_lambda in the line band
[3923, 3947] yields 0.16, 117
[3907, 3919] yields -0.09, 146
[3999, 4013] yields -0.06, 147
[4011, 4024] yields -0.04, 144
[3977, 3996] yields -0.01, 140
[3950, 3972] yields 0.19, 114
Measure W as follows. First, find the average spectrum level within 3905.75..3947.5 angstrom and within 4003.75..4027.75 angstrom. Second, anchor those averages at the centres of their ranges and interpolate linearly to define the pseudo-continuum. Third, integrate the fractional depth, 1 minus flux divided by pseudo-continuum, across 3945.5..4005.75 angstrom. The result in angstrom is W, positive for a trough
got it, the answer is 4.0 angstrom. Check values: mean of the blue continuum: 128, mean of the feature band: 129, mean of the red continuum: 147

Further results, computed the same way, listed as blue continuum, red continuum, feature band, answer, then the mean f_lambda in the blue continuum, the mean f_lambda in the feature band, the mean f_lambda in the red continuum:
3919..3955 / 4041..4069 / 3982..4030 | -3.22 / 124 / 144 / 142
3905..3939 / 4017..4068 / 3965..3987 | 3.73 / 126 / 111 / 143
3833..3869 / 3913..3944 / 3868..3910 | -0.58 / 130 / 128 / 123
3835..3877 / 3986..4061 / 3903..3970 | 6.51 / 135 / 126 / 144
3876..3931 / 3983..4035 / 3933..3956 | 2.23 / 131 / 123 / 144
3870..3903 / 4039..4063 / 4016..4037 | -0.27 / 125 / 143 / 144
